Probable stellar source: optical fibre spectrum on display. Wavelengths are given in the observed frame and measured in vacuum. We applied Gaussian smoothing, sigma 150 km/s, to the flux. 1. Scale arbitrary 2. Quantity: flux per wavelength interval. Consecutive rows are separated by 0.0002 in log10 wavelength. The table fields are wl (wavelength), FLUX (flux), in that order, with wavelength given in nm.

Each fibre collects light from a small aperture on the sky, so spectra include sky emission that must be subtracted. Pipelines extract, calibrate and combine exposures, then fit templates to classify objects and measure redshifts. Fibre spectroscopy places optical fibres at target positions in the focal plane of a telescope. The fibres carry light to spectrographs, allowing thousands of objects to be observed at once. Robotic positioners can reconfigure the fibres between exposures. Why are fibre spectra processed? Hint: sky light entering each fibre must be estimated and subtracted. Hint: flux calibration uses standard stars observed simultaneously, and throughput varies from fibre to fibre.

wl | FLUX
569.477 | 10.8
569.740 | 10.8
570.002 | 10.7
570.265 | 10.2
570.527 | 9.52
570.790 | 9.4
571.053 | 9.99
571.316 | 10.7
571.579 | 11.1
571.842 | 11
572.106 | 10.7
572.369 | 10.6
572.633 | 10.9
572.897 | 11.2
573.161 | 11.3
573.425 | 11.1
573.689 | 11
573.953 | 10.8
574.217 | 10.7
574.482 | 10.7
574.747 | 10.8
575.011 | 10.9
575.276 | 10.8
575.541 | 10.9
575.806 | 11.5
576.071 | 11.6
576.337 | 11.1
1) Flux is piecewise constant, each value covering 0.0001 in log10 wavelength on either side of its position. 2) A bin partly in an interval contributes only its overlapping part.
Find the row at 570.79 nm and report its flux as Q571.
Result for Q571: 9.4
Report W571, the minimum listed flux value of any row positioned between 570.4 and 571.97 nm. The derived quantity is 9.4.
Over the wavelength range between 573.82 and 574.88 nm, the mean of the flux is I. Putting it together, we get 10.8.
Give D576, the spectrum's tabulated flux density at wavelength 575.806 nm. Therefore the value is 11.5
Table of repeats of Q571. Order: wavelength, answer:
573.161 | 11.3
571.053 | 9.99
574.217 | 10.7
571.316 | 10.7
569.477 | 10.8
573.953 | 10.8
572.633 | 10.9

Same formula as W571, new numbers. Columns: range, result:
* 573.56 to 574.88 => 10.7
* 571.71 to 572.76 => 10.6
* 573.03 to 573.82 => 11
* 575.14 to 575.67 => 10.8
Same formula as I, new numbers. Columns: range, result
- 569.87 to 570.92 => 9.96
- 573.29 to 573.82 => 11.1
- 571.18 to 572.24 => 10.9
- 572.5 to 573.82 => 11.1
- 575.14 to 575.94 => 11.1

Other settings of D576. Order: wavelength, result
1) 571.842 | 11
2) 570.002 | 10.7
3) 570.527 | 9.52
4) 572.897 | 11.2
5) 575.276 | 10.8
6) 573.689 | 11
